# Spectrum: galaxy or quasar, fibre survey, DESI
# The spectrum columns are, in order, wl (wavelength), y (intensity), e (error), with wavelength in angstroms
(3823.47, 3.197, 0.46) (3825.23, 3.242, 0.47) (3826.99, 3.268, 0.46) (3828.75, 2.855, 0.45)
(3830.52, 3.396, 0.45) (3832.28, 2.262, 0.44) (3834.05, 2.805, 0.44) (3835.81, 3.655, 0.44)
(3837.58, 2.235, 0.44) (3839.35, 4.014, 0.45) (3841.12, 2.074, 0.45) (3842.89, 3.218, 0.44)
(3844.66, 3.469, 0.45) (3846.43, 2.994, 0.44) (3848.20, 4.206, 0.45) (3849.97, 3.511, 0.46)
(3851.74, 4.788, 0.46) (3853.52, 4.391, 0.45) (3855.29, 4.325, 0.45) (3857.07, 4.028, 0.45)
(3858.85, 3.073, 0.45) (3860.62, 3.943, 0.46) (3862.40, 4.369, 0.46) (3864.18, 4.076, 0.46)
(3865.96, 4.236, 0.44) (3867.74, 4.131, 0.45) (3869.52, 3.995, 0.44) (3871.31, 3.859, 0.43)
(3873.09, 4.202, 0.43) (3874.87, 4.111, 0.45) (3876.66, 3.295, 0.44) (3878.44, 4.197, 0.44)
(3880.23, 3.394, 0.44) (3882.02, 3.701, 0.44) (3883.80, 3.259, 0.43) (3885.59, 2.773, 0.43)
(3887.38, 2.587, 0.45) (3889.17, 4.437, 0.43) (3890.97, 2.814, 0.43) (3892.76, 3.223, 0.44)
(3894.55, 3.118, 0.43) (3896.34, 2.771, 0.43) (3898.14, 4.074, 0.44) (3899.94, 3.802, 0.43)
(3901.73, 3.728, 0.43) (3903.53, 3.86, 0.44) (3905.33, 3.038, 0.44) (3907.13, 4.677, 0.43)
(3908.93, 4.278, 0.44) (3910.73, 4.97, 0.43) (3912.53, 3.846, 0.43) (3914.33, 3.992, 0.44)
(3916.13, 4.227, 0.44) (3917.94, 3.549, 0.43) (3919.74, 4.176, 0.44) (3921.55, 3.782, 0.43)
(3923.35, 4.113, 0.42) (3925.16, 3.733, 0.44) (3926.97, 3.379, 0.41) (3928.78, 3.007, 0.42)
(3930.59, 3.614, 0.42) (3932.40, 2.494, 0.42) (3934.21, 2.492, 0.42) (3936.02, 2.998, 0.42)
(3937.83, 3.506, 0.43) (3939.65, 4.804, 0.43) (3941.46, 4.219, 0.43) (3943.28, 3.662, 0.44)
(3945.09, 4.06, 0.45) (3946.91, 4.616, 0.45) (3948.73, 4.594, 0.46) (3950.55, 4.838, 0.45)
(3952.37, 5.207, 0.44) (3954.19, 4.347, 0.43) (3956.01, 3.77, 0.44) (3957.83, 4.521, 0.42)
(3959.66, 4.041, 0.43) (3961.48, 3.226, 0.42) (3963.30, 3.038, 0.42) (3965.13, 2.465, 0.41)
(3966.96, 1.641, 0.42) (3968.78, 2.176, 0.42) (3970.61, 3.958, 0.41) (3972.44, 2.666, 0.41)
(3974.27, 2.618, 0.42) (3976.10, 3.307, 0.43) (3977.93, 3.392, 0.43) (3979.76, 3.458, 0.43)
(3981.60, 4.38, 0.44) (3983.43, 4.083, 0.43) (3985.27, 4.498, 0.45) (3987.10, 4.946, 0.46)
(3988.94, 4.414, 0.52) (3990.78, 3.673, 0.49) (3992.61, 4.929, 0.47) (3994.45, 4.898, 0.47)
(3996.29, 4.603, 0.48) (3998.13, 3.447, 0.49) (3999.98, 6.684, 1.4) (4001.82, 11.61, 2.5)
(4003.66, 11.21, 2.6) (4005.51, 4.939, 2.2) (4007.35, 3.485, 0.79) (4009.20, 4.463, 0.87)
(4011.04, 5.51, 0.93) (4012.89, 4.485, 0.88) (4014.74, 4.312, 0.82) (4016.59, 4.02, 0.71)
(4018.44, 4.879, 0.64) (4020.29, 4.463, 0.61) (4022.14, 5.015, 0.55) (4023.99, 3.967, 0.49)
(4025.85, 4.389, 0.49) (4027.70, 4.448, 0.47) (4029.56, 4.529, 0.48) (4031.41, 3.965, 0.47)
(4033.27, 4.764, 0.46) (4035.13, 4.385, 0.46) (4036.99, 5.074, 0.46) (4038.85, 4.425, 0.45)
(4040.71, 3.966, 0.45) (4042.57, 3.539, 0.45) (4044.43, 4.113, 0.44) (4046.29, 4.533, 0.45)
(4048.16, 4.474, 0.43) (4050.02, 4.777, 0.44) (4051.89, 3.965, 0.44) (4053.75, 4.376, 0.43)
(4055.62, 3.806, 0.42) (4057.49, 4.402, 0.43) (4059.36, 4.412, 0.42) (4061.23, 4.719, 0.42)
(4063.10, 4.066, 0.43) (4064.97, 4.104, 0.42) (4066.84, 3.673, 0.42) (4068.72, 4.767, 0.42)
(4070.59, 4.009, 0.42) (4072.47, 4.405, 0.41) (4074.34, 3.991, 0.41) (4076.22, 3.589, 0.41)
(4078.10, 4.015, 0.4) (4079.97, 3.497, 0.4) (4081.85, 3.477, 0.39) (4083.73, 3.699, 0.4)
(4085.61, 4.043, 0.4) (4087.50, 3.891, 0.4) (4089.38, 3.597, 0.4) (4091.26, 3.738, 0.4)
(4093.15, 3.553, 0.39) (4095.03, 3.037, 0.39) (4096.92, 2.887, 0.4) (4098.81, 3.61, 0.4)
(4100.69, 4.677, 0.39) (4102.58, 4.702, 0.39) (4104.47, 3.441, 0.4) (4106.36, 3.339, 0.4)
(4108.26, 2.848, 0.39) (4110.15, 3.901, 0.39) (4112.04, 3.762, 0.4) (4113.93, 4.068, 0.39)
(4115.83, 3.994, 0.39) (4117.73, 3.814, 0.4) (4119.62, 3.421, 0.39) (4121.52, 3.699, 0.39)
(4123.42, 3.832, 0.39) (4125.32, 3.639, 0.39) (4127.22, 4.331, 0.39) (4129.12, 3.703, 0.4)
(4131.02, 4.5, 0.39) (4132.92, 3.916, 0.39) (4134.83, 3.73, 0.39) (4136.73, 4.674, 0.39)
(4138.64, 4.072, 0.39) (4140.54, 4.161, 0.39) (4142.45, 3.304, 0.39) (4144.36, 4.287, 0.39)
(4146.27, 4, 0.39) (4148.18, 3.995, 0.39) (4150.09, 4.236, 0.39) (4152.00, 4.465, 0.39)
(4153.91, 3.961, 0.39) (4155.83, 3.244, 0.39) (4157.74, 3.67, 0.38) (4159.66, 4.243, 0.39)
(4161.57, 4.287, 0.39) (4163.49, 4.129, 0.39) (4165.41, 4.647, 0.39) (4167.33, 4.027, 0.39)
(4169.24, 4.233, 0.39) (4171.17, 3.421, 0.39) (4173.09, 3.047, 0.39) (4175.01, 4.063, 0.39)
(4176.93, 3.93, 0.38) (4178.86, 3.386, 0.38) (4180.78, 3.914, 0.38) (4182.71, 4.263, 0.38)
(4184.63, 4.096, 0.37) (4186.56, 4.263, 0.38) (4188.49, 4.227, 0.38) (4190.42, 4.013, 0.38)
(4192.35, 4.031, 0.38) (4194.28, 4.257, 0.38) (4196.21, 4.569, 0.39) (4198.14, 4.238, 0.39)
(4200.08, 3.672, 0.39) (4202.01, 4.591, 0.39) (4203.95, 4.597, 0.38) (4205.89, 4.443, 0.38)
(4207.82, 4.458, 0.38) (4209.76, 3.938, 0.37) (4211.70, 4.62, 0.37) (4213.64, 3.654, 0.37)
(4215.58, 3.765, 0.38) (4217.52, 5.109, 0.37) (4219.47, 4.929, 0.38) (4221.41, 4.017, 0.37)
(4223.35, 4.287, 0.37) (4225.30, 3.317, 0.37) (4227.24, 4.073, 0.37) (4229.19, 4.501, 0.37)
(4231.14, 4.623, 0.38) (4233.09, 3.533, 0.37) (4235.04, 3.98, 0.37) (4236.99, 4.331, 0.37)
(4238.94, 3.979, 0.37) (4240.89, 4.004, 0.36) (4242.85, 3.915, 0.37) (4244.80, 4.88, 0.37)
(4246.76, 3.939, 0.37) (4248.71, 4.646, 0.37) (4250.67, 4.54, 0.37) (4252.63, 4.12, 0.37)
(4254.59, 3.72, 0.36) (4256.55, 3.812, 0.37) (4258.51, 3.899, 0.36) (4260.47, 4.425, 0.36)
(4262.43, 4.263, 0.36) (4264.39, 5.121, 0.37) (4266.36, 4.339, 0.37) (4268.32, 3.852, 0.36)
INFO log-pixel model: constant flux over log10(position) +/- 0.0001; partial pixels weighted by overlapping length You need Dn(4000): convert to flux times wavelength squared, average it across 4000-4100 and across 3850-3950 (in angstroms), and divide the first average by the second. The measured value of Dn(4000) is 1.26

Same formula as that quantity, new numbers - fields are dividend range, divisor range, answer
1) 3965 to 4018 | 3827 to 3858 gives 1.43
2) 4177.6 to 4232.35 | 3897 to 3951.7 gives 1.25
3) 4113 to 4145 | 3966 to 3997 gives 1.13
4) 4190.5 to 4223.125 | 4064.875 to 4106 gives 1.19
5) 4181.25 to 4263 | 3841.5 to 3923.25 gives 1.31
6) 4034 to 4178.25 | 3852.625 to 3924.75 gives 1.16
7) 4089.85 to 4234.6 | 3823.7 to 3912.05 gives 1.28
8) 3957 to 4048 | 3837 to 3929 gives 1.26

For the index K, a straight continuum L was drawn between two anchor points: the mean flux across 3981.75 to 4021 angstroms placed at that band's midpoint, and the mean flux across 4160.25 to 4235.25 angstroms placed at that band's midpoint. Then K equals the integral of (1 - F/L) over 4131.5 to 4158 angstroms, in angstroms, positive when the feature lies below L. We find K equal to 2.6 angstroms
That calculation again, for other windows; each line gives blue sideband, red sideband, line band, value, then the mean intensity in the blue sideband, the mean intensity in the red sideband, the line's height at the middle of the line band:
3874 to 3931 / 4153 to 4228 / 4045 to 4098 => -0.85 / 3.67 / 4.09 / 3.92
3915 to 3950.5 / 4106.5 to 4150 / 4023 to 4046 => -2.85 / 3.77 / 3.89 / 3.83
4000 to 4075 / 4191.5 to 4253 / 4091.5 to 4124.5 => 6.25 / 4.73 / 4.24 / 4.54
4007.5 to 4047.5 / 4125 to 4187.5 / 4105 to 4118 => 1.52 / 4.42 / 4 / 4.15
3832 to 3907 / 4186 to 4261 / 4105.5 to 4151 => 1.72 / 3.59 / 4.2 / 4.04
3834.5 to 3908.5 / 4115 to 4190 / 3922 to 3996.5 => -0.16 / 3.65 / 3.97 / 3.75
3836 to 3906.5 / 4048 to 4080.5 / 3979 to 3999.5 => -2.07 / 3.63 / 4.17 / 3.96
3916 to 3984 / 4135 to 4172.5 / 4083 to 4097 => 1.13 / 3.63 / 4.04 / 3.91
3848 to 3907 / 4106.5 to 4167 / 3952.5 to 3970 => 2.12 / 3.74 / 3.95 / 3.81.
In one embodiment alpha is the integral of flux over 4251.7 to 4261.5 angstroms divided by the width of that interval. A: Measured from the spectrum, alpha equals 4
